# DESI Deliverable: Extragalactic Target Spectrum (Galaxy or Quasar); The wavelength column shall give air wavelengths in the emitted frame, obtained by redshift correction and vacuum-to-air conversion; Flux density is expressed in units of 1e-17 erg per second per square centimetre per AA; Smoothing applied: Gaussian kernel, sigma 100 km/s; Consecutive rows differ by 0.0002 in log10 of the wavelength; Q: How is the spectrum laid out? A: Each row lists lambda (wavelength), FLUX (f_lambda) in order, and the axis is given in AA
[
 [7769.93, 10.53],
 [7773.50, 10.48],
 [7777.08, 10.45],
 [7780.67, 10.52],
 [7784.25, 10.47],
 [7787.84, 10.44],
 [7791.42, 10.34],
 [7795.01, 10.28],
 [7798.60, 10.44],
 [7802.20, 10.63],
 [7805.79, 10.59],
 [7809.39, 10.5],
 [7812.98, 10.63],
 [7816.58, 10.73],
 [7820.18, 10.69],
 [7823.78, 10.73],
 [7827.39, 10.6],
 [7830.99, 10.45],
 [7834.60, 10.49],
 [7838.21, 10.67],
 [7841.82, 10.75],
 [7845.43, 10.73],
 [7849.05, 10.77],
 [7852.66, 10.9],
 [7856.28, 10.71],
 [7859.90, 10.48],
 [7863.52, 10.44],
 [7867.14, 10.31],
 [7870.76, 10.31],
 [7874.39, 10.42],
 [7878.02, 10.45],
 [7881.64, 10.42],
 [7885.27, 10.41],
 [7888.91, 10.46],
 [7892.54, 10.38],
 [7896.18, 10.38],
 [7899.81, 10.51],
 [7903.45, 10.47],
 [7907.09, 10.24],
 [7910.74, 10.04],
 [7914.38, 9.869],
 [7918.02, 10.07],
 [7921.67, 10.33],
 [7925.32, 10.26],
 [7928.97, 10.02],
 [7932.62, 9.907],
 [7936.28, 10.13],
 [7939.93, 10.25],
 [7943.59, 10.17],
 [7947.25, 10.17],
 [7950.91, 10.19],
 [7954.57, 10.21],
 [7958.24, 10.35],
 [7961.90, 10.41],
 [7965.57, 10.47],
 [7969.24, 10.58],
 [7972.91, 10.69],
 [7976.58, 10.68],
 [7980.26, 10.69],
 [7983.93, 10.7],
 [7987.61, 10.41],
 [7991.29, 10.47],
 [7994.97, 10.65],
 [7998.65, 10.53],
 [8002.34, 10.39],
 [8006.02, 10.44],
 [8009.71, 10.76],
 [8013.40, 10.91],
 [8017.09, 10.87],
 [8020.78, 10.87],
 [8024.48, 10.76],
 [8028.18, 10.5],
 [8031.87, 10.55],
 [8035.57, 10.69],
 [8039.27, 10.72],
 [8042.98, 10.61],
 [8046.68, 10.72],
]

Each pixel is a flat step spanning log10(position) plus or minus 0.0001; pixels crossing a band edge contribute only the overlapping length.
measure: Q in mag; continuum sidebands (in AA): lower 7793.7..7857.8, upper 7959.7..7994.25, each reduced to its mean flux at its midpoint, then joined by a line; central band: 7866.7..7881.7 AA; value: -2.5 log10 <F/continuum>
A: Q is 0.02 mag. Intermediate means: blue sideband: 10.6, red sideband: 10.6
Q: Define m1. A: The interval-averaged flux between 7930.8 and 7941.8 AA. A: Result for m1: 10.1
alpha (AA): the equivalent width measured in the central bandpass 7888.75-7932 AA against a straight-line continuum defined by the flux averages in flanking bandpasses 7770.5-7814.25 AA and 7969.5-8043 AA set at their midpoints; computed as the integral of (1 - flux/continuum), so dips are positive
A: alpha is 1.4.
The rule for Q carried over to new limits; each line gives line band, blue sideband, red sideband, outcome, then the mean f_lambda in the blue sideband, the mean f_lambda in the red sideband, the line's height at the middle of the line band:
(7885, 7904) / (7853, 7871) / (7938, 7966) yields 0.00 mag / 10.5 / 10.3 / 10.4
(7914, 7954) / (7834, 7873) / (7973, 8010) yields 0.05 mag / 10.6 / 10.6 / 10.6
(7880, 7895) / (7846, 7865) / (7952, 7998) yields 0.02 mag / 10.7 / 10.5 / 10.6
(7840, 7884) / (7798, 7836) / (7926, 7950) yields -0.01 mag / 10.6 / 10.1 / 10.4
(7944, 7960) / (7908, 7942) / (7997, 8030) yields 0.01 mag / 10.1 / 10.7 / 10.3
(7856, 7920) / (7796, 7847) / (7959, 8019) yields 0.03 mag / 10.6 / 10.6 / 10.6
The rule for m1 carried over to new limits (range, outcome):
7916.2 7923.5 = 10.2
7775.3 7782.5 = 10.5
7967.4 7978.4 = 10.7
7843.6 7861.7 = 10.7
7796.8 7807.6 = 10.5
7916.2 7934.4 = 10.1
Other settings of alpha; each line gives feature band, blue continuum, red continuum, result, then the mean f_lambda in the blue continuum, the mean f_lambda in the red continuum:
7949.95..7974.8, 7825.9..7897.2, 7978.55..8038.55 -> 0.43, 10.5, 10.6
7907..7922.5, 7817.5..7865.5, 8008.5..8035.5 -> 0.88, 10.6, 10.7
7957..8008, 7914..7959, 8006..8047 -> -0.48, 10.2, 10.7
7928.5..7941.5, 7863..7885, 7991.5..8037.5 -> 0.53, 10.4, 10.7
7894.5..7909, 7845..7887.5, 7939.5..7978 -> 0.10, 10.5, 10.4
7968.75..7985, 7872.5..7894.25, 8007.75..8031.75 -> -0.03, 10.4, 10.8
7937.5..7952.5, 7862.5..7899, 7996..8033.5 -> 0.47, 10.4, 10.7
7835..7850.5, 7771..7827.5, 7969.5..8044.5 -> -0.22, 10.5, 10.6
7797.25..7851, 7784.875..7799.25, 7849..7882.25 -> -0.98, 10.4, 10.5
